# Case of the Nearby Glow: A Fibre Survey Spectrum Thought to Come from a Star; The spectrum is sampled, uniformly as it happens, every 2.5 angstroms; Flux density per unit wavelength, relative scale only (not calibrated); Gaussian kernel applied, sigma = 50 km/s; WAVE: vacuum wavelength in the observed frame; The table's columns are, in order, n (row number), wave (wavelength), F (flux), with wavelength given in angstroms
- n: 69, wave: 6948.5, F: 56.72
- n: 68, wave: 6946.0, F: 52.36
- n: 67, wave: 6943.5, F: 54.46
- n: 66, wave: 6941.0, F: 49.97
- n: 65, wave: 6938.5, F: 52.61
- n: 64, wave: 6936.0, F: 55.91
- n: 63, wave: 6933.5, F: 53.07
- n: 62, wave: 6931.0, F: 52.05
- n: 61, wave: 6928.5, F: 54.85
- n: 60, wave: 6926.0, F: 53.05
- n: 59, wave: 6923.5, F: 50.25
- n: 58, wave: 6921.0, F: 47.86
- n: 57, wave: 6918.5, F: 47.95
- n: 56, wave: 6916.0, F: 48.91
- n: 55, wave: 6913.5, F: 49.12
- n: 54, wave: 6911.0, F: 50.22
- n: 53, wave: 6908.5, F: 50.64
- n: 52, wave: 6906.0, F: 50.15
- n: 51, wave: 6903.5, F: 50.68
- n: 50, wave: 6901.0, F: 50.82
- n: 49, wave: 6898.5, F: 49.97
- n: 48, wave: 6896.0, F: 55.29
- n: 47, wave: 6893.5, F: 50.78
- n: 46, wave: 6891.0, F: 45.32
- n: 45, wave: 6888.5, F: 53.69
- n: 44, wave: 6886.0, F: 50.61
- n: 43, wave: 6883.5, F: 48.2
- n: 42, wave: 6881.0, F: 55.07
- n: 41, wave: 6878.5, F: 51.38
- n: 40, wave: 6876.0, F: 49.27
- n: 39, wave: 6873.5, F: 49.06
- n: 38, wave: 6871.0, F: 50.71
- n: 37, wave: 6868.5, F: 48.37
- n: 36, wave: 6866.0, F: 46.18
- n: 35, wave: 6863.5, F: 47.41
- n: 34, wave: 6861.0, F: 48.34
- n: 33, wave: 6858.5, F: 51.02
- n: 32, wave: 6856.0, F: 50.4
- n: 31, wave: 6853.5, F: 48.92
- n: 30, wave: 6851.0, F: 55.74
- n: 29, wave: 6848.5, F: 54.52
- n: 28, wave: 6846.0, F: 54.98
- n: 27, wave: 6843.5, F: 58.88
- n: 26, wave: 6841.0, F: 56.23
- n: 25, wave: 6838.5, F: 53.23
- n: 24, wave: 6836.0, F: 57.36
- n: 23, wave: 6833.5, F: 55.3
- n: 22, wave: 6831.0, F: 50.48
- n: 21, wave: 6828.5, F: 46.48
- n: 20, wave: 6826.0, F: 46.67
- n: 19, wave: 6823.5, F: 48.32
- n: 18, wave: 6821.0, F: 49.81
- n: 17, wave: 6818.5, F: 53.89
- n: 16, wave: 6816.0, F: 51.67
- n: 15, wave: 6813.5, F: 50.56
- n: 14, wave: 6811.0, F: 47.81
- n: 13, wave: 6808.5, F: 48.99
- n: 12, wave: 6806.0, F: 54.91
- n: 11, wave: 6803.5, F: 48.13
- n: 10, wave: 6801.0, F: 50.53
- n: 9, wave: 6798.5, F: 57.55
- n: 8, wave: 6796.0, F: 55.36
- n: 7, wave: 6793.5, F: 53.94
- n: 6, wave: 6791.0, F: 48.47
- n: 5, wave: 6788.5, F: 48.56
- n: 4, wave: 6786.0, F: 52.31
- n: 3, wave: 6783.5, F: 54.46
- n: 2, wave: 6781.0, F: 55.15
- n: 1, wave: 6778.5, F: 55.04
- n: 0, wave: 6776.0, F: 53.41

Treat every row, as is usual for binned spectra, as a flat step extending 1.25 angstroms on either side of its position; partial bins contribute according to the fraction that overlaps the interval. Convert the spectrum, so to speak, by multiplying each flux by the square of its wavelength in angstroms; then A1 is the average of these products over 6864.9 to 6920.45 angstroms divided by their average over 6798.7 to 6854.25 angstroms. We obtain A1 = 0.98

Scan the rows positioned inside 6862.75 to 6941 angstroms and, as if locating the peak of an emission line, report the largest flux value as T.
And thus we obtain 55.91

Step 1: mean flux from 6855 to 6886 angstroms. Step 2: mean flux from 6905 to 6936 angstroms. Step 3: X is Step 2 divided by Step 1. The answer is 1.02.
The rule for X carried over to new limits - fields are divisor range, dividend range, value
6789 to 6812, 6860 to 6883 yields 0.96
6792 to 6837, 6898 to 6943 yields 0.99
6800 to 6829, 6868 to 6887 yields 1.01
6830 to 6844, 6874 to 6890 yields 0.93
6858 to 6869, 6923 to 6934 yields 1.10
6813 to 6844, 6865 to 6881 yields 0.95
